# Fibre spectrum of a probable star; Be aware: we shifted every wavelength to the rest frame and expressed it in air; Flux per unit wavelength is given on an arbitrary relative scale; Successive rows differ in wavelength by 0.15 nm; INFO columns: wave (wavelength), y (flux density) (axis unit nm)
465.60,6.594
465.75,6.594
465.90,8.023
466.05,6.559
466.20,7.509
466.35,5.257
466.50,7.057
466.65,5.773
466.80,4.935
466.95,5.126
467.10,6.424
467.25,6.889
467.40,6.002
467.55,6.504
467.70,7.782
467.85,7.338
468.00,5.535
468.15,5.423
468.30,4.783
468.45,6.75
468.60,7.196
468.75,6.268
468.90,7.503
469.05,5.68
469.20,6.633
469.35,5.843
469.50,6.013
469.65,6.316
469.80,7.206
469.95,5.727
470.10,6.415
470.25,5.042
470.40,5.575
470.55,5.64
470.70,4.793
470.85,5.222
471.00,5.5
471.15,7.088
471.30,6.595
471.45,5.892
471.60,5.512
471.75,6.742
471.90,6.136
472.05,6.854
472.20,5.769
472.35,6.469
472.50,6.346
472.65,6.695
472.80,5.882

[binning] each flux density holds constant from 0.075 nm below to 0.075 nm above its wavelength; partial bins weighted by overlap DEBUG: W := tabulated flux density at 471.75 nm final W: 6.742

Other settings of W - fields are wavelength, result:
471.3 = 6.595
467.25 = 6.889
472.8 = 5.882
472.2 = 5.769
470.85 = 5.222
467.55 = 6.504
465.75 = 6.594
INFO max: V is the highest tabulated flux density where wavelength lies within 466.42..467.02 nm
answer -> 7.057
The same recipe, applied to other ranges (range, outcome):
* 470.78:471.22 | 7.088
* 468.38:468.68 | 7.196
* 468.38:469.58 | 7.503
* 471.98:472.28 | 6.854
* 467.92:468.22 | 5.535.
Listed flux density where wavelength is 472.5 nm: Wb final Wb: 6.346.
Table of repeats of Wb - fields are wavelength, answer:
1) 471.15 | 7.088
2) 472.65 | 6.695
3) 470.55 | 5.64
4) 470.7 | 4.793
